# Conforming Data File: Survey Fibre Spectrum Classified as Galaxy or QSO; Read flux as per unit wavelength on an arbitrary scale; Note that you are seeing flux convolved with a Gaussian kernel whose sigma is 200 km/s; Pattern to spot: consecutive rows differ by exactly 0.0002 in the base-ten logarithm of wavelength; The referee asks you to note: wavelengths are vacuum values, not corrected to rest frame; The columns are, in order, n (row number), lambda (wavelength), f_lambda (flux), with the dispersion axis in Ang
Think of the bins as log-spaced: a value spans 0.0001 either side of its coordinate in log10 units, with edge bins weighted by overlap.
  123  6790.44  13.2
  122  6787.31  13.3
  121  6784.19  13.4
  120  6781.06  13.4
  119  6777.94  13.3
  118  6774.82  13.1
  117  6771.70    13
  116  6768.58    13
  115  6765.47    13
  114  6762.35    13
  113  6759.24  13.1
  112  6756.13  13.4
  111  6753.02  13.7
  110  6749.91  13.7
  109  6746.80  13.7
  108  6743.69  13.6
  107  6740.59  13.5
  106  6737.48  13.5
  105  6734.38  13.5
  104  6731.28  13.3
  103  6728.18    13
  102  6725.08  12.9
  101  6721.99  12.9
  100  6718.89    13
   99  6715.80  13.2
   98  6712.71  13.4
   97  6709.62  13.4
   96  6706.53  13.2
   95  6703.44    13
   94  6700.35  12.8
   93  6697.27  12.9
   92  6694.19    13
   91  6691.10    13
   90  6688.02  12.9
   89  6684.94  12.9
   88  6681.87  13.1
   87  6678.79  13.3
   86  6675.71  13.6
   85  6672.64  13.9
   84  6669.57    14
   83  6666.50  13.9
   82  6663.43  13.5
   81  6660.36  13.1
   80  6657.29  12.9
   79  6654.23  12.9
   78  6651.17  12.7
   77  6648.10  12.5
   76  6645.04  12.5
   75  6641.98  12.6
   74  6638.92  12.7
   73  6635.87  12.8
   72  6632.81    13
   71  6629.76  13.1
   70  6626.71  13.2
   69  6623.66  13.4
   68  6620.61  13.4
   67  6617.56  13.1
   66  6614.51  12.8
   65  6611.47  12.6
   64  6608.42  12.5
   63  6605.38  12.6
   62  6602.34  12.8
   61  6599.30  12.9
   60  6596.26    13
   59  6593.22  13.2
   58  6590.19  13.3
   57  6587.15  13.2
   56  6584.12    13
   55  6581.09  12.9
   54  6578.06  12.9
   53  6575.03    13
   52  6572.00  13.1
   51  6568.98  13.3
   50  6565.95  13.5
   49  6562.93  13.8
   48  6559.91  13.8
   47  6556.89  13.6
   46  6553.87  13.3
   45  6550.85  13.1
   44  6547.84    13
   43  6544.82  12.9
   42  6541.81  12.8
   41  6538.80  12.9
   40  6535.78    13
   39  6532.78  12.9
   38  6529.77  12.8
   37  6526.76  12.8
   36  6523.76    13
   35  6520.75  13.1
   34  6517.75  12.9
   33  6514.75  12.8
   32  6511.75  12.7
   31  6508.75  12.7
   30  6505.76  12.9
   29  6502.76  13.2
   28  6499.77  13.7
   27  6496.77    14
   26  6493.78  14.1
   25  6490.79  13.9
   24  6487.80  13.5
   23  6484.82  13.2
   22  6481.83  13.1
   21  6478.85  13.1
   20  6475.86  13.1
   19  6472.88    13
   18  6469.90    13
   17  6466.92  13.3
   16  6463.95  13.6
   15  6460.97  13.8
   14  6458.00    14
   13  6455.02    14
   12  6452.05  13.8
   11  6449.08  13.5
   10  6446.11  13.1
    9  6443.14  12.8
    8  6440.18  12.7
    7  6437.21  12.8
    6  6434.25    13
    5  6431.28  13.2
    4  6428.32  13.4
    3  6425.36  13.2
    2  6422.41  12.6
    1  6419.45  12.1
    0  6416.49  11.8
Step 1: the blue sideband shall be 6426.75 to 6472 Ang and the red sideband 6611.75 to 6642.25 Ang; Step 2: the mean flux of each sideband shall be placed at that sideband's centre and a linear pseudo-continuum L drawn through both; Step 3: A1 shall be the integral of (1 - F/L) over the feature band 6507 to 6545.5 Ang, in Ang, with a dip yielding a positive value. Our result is 0.9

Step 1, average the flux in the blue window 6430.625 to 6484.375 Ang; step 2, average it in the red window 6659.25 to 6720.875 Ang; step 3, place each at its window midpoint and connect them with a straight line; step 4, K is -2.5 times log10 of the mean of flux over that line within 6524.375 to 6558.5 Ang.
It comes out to 0.02 mag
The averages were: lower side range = 13.3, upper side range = 13.3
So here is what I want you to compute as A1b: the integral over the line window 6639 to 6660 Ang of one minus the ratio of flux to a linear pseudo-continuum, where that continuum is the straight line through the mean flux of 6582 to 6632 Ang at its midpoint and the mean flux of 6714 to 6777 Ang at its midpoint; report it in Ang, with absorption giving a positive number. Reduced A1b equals 0.6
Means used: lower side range 13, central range 12.7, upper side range 13.3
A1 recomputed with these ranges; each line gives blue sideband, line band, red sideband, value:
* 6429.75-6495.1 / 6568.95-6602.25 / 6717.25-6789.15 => 0.7 Ang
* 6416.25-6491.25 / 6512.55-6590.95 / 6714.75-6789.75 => 0.7 Ang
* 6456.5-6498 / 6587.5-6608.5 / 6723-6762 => 0.8 Ang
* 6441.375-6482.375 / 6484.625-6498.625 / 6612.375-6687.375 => -0.5 Ang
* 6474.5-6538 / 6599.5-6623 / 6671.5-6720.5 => 0.5 Ang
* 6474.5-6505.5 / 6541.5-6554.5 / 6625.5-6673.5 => 0.3 Ang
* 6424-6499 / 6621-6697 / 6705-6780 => 1.1 Ang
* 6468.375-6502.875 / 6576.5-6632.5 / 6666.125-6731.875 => 1.3 Ang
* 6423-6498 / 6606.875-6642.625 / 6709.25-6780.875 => 1.0 Ang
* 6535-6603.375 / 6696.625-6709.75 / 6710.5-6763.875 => 0.2 Ang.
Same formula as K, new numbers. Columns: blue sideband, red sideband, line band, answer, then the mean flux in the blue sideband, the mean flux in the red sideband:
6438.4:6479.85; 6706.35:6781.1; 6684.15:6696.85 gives 0.028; 13.3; 13.3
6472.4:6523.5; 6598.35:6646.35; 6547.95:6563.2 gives -0.032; 13.2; 12.9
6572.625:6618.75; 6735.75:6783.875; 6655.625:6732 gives -0.003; 12.9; 13.3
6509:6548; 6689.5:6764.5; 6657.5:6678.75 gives -0.037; 12.9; 13.2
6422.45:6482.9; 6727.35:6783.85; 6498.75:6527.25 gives 0.025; 13.3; 13.3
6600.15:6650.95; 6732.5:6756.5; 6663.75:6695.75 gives -0.015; 12.8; 13.6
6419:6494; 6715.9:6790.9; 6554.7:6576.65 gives -0.014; 13.3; 13.3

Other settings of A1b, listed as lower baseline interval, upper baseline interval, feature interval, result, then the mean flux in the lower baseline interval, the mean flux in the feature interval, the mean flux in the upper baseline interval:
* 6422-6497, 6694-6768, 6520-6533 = 0.4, 13.3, 12.9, 13.2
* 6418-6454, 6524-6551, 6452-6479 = -1.0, 13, 13.5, 12.9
